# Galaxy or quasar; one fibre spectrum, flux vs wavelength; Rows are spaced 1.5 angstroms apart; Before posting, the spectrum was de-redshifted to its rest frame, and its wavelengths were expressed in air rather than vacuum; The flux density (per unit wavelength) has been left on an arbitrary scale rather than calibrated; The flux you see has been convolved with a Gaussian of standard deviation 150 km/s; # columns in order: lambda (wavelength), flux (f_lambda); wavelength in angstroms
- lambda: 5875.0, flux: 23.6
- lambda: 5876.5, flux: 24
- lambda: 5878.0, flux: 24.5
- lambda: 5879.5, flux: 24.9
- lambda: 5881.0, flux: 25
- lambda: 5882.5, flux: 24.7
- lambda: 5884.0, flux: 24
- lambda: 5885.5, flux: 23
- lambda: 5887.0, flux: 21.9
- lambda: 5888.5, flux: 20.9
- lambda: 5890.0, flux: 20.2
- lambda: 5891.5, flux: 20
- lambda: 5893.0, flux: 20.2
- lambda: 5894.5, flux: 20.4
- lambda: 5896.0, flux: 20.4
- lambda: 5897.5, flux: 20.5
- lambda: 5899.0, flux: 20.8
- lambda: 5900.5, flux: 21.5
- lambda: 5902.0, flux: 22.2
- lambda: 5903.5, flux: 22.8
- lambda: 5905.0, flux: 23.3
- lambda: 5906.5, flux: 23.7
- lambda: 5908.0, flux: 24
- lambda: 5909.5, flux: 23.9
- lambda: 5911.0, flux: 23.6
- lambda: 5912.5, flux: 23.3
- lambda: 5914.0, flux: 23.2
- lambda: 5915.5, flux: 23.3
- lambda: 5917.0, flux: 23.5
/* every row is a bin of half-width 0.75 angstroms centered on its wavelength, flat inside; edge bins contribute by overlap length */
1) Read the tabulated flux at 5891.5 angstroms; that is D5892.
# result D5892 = 20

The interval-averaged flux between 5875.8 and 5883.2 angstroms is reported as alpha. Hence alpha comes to 24.6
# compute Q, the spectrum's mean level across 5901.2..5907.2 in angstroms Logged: 23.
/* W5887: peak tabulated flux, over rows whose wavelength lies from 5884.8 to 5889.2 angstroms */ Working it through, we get 23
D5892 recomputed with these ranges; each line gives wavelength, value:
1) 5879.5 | 24.9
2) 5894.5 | 20.4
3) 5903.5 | 22.8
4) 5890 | 20.2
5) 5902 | 22.2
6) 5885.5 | 23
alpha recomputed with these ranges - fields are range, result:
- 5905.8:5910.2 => 23.9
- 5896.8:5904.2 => 21.6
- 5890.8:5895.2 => 20.2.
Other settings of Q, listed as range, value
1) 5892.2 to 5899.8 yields 20.5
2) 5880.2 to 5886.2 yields 24.2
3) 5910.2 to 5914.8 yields 23.4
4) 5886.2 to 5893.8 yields 20.7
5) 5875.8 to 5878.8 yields 24.3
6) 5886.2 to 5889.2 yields 21.4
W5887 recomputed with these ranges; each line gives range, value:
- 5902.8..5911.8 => 24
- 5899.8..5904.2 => 22.8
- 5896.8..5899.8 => 20.8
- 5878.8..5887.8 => 25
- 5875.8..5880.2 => 24.9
